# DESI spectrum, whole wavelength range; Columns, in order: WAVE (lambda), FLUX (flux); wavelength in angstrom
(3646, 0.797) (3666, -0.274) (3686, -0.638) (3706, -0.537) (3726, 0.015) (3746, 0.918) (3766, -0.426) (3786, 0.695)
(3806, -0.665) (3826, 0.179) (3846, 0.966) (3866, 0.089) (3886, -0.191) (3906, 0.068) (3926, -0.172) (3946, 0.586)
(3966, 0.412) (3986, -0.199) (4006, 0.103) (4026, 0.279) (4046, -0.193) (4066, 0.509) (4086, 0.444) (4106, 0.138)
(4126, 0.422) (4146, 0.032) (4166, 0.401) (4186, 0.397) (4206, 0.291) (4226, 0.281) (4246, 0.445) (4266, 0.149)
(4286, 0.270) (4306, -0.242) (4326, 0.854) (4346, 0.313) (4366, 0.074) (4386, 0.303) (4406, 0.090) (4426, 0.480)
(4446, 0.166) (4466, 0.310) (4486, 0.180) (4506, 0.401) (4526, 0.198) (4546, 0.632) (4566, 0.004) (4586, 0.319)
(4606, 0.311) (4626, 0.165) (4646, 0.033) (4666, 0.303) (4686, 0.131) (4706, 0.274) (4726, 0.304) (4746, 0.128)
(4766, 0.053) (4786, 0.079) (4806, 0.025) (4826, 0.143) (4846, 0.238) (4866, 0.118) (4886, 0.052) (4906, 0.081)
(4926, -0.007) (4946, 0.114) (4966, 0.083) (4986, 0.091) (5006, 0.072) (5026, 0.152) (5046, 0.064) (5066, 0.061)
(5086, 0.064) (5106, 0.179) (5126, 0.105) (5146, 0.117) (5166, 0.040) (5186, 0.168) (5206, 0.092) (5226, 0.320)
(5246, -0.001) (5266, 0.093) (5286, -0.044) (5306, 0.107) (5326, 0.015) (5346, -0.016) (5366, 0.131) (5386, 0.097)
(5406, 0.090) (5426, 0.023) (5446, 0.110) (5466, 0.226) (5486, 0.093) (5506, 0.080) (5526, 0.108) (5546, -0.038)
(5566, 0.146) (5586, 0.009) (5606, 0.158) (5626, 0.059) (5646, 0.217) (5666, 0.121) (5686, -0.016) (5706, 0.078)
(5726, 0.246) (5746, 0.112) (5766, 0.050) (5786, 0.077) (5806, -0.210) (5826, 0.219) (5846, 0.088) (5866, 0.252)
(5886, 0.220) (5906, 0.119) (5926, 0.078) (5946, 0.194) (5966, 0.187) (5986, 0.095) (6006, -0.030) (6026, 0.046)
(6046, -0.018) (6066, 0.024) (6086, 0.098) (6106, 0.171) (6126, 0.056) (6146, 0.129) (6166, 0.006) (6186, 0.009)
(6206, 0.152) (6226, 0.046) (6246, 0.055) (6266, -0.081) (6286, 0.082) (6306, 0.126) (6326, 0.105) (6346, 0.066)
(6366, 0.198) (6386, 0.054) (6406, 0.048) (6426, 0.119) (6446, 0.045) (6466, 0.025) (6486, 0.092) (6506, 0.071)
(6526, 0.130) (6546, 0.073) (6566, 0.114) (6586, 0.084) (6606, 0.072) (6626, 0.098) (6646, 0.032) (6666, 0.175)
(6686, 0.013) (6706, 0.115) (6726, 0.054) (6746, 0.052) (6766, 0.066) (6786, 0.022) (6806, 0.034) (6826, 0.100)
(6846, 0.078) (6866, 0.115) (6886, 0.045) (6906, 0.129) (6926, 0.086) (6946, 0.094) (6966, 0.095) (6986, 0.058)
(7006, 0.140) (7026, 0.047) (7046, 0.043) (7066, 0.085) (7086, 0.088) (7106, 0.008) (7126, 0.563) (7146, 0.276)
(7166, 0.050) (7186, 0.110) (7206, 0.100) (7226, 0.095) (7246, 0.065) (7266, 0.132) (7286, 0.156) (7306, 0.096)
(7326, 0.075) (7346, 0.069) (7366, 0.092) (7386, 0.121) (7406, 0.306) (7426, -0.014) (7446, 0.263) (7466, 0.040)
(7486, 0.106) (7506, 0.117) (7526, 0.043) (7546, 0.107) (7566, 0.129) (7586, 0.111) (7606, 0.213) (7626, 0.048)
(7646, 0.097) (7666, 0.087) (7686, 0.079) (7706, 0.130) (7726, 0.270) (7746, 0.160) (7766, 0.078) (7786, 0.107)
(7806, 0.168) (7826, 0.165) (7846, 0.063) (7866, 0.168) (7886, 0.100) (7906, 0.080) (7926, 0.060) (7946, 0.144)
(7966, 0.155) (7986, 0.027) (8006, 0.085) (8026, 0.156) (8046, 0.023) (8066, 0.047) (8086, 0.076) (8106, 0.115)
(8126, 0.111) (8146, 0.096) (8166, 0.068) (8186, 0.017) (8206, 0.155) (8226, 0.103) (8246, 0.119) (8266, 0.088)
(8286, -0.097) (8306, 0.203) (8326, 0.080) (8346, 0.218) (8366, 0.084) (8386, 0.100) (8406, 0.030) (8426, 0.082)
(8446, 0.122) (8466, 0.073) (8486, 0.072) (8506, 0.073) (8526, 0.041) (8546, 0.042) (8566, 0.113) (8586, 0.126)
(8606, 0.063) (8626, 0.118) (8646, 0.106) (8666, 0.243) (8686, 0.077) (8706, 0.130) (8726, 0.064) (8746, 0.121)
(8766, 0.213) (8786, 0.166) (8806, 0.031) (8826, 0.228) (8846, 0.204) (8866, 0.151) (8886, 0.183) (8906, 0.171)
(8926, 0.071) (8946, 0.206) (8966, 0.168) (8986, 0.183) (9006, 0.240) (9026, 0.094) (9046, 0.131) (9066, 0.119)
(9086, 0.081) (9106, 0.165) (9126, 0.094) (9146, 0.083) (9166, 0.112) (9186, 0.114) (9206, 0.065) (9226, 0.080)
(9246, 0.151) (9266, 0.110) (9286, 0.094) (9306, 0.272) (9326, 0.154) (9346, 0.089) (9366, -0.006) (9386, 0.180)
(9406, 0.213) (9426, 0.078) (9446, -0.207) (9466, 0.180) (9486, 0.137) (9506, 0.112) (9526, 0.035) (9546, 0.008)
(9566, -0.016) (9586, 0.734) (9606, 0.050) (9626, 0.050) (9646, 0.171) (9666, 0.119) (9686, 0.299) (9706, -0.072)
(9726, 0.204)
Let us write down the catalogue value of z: 0.91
